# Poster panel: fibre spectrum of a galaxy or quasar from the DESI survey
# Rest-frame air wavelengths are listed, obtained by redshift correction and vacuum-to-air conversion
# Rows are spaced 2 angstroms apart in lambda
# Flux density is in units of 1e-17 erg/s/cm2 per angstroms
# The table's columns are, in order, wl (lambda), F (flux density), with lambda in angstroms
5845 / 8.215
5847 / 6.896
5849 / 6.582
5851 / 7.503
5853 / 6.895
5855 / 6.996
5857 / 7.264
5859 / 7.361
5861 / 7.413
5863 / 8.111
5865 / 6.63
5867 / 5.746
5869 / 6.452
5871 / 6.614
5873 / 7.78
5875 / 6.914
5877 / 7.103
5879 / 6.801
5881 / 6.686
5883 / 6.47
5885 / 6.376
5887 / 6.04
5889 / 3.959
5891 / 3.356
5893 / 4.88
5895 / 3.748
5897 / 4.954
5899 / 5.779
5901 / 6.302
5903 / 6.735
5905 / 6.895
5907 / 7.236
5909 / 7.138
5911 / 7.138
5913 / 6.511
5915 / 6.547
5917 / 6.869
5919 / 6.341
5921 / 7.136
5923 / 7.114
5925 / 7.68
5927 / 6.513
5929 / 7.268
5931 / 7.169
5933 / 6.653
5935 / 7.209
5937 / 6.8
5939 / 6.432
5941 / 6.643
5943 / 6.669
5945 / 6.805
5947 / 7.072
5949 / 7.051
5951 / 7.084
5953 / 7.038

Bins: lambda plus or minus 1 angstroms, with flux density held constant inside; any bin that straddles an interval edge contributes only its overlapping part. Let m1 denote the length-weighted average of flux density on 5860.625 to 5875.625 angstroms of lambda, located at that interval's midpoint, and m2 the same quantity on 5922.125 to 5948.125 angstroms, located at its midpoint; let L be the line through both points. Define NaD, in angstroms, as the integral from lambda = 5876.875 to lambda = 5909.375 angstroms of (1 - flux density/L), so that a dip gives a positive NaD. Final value 5.1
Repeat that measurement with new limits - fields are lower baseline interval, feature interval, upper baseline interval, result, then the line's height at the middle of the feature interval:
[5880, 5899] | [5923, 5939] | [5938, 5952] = -1.5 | 6.41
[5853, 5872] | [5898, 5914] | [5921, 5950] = 0.5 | 6.95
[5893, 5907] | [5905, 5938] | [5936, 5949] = -3.6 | 6.28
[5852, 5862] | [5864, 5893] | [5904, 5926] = 3.9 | 7.1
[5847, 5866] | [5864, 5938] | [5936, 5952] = 6.0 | 7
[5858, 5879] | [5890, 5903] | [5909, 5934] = 3.7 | 6.96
